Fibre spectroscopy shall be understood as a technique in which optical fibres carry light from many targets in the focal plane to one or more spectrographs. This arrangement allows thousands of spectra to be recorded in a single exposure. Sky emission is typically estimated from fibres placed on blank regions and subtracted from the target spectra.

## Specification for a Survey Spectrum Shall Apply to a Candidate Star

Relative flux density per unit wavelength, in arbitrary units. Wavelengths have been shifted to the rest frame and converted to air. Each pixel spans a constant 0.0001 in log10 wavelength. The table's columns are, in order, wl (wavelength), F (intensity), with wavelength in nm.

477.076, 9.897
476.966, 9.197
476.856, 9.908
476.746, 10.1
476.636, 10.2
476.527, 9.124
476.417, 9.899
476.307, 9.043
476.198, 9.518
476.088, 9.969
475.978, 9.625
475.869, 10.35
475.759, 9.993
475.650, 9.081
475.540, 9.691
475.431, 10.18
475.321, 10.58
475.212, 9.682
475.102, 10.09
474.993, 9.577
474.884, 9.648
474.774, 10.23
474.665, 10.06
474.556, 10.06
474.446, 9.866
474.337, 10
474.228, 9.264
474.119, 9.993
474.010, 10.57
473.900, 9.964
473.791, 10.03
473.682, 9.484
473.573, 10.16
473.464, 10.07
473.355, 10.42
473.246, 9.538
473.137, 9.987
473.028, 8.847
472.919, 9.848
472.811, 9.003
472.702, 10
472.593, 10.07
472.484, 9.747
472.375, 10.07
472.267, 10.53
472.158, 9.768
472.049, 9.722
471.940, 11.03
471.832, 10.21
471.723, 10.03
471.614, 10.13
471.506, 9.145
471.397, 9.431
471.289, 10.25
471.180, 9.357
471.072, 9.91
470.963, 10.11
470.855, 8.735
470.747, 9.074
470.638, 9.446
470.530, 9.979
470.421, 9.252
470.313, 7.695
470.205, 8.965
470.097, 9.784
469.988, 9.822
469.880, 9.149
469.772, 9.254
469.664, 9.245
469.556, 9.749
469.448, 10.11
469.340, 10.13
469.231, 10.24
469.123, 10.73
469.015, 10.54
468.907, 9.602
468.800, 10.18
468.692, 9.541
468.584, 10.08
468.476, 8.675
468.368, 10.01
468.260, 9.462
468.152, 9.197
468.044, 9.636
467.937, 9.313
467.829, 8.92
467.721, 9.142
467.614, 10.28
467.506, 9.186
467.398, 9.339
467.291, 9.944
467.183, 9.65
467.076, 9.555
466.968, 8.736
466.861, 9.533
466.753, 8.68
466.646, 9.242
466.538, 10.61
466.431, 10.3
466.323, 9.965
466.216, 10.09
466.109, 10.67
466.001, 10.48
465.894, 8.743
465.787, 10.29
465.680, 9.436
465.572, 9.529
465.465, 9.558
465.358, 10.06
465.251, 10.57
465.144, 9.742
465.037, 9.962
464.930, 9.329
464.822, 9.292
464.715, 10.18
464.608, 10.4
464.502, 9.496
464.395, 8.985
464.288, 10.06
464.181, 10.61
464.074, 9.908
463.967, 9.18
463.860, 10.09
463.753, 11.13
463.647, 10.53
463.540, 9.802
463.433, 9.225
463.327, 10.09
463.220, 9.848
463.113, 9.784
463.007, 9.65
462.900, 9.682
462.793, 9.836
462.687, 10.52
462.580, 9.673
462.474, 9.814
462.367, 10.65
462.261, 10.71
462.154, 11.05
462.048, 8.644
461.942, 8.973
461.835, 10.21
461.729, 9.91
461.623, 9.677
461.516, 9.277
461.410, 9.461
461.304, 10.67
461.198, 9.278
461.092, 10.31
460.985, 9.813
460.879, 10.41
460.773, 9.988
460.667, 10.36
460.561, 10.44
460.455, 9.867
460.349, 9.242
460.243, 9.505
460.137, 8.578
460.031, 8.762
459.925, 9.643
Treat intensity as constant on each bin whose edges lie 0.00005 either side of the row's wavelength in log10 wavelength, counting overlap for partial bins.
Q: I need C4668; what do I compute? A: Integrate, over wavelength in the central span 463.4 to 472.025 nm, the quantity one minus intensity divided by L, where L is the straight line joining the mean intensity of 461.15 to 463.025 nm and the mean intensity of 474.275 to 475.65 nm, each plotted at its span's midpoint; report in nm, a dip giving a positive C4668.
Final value 0.16 nm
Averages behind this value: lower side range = 9.88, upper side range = 9.93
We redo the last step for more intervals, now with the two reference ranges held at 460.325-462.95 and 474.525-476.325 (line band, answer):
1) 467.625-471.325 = 0.12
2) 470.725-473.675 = 0.02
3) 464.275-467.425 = 0.06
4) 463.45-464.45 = -0.01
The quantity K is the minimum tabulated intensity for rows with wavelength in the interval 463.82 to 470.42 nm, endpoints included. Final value 7.695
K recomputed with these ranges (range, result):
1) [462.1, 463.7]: 9.225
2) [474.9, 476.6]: 9.043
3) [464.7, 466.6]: 8.743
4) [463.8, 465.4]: 8.985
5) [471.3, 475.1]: 8.847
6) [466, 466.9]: 8.68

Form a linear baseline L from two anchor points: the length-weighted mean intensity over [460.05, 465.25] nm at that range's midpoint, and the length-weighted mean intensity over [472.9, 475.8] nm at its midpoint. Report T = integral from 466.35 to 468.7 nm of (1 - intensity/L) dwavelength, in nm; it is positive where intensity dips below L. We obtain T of 0.09 nm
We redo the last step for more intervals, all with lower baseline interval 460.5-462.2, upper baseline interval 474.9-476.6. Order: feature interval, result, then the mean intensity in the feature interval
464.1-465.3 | 0.000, 9.87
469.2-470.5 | 0.050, 9.44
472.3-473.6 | -0.003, 9.82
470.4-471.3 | 0.024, 9.54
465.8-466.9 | 0.000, 9.85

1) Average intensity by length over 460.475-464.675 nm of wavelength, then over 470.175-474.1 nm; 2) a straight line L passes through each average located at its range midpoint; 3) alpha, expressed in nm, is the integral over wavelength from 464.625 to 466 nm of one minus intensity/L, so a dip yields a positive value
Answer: 0.02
